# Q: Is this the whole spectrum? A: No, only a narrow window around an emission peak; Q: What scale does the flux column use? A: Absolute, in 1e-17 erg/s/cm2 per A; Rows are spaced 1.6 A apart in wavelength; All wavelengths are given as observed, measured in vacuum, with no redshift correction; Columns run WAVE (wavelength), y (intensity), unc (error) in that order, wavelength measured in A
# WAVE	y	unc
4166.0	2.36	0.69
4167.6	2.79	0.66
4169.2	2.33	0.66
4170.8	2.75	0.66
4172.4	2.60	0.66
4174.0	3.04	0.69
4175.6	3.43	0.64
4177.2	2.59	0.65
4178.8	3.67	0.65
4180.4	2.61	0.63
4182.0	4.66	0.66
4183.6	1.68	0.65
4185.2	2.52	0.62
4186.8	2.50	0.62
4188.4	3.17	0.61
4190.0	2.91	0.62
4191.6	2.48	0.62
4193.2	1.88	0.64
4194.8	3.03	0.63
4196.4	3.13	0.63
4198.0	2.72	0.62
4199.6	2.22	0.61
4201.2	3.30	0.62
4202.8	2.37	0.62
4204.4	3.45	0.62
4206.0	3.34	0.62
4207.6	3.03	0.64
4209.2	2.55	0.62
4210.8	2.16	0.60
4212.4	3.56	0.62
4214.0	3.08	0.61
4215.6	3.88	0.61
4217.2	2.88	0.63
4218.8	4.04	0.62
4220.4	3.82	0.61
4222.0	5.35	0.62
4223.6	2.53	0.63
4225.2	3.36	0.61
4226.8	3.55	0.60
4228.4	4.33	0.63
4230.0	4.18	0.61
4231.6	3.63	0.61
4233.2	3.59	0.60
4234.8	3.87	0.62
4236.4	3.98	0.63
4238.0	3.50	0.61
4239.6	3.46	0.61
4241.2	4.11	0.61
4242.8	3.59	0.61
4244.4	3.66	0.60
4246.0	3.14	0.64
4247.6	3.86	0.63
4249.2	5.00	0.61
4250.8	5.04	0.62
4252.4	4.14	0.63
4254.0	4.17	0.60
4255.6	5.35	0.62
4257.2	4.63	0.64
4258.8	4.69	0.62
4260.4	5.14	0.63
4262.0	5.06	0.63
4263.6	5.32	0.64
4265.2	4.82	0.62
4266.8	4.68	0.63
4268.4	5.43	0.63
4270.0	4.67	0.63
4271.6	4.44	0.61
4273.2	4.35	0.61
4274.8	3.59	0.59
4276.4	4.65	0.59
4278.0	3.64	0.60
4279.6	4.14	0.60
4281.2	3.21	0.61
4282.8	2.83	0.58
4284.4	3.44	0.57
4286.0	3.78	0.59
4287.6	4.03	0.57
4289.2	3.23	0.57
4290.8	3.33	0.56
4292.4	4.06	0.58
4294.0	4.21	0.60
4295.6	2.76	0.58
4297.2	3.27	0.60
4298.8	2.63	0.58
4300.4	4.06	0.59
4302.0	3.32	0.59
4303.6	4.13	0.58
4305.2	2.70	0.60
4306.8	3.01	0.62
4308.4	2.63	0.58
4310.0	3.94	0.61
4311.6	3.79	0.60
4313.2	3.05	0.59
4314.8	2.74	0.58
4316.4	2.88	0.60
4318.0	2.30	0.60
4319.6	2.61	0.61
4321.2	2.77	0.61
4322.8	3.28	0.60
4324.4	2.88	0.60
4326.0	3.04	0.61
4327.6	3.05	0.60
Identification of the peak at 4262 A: C III] 1909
